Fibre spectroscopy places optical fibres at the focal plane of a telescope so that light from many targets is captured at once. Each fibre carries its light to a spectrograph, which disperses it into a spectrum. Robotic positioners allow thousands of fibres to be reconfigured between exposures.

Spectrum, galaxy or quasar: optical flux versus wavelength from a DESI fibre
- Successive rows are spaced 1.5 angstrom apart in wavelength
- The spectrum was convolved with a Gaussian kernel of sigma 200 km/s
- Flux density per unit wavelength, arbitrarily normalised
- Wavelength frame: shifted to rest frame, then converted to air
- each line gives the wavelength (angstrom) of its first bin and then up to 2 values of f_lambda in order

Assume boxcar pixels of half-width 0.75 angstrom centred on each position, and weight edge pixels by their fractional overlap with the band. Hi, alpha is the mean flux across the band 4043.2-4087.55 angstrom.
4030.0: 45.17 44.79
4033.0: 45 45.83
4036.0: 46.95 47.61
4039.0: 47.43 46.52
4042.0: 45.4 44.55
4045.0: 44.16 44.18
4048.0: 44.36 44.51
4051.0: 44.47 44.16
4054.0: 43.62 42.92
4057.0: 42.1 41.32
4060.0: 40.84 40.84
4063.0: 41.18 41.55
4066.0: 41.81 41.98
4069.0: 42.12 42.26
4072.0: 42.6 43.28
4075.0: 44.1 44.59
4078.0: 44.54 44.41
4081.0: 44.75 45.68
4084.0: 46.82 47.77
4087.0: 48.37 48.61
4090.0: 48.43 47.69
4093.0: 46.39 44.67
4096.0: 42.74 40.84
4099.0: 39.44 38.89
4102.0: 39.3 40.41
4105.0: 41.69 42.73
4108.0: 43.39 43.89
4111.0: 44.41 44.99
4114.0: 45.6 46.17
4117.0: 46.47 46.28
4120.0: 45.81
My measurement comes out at 43.6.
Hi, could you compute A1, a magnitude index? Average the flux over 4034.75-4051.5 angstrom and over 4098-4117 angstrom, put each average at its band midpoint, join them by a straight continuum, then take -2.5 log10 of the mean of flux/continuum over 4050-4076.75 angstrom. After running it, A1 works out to 0.05 mag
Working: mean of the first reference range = 45.5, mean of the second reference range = 42.7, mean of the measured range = 42.5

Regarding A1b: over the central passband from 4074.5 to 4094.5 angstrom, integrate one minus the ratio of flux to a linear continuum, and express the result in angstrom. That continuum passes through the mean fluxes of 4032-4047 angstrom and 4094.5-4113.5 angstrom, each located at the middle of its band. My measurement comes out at -1.4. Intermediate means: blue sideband 45.8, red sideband 42.1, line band 46.3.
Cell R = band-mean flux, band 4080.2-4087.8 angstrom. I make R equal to 46.7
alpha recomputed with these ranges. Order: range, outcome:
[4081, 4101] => 45.2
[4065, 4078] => 42.9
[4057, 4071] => 41.6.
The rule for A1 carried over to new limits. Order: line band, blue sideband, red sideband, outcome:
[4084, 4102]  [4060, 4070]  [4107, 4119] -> -0.029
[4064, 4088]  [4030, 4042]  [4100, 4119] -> 0.010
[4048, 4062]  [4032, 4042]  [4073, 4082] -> 0.065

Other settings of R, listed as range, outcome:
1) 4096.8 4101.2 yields 39.7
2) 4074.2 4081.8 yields 44.5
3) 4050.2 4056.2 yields 43.8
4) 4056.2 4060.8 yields 41.4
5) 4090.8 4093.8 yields 47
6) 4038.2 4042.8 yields 46.4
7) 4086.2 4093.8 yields 47.9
